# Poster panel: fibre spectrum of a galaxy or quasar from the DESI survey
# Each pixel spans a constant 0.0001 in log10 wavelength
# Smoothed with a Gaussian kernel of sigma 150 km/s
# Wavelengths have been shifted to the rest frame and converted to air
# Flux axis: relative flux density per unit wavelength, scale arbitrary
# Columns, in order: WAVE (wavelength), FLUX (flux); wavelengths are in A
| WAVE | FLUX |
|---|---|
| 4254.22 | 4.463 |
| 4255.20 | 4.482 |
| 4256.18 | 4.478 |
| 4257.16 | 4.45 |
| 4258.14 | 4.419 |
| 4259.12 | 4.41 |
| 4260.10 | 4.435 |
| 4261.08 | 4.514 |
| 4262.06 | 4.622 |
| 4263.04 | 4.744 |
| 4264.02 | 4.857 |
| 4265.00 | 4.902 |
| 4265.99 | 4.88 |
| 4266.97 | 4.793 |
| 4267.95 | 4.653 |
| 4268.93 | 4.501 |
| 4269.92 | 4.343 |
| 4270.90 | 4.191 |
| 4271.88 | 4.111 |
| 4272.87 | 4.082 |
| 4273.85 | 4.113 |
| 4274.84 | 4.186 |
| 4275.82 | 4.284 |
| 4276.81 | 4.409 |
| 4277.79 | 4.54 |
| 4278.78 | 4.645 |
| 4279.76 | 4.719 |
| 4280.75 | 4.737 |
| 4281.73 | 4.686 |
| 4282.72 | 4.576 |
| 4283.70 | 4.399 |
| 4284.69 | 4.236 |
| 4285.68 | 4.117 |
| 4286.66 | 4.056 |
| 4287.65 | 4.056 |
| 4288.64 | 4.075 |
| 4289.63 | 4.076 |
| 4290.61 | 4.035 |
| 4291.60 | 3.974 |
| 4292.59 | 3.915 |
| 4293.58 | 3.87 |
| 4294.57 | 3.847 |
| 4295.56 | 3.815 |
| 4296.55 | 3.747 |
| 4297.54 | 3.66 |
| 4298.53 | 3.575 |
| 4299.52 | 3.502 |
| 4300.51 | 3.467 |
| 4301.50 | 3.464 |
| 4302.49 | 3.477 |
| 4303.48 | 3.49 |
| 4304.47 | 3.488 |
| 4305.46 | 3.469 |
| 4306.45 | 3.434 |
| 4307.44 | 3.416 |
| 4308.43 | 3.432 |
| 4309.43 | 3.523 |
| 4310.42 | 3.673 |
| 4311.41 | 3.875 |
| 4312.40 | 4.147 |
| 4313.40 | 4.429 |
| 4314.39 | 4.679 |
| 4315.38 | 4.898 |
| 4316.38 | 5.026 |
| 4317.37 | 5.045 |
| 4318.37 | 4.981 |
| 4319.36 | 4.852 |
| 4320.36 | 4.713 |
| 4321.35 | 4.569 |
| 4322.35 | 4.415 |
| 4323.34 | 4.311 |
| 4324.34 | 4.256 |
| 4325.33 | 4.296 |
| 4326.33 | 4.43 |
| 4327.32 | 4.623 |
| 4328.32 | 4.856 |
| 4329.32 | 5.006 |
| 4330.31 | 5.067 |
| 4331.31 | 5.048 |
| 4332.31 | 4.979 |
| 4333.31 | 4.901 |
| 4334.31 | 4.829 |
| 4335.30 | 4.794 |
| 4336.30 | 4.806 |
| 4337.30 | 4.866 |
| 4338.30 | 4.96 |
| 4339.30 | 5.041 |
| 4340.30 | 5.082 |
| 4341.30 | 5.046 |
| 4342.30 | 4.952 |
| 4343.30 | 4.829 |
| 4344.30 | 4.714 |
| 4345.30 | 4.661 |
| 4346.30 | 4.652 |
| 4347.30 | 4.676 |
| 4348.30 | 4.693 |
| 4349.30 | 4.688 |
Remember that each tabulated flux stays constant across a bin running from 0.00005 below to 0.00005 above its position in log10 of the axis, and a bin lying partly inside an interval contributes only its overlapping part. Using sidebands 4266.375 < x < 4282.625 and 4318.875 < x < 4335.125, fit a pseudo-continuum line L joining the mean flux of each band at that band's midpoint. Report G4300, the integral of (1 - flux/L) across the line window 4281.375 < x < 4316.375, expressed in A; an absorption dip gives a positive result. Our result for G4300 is 5.0 A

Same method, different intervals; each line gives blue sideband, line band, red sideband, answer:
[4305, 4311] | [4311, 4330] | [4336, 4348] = -3.0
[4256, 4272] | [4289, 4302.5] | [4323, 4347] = 2.6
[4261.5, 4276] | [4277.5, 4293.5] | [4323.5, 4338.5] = 1.0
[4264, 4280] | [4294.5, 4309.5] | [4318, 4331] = 3.4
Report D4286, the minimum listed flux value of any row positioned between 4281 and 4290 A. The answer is 4.056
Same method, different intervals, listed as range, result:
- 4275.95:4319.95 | 3.416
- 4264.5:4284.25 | 4.082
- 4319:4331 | 4.256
